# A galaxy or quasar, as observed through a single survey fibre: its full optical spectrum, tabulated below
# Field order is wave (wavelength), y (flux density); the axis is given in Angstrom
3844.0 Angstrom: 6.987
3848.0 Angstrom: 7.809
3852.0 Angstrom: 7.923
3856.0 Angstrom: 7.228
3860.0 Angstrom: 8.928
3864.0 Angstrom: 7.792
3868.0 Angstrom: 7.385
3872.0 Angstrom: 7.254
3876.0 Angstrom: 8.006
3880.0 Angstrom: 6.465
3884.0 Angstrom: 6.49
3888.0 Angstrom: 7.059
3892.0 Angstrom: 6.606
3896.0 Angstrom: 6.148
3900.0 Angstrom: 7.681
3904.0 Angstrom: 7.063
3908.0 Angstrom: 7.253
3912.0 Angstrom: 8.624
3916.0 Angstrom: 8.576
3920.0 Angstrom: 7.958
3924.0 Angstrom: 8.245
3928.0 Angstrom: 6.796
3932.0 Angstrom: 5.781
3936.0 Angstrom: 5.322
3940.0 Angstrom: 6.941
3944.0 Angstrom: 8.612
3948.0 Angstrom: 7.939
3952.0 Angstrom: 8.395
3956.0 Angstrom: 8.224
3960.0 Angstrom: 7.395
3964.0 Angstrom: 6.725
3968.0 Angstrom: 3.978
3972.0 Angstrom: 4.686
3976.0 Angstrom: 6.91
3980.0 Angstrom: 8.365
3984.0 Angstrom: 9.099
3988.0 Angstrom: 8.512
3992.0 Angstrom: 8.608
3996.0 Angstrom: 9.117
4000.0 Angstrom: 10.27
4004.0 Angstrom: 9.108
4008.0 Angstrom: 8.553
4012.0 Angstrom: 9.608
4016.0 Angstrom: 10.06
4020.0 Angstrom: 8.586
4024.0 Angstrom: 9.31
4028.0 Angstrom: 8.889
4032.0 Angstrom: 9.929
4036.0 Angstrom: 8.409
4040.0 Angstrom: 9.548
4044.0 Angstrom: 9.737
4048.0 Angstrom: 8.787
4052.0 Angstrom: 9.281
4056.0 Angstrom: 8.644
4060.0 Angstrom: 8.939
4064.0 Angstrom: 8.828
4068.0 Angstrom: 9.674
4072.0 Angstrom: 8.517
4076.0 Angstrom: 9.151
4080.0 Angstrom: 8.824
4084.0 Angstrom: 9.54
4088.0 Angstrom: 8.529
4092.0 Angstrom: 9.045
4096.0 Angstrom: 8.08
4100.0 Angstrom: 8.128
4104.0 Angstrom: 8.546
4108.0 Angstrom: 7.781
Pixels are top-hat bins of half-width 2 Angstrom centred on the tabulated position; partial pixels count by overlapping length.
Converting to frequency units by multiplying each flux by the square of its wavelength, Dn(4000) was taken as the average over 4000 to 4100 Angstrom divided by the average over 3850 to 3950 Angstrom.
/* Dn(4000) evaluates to 1.3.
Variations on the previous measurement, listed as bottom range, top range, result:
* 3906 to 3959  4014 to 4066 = 1.27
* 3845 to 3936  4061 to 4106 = 1.32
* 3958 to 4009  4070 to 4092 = 1.20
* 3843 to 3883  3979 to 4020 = 1.29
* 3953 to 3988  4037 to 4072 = 1.35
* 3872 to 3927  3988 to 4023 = 1.31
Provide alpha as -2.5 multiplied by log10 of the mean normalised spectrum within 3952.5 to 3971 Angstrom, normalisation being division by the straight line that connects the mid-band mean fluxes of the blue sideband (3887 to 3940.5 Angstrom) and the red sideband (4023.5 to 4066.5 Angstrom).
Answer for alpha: 0.18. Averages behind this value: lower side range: 7.15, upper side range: 9.12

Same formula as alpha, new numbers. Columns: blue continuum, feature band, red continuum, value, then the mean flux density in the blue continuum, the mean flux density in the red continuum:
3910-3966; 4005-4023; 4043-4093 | -0.10 mag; 7.54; 9.02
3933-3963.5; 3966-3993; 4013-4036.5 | 0.16 mag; 7.45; 9.26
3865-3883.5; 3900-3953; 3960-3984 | -0.10 mag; 7.24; 6.49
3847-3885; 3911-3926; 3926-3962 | -0.13 mag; 7.55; 7.27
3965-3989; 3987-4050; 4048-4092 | -0.18 mag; 6.85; 8.99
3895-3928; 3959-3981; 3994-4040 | 0.35 mag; 7.69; 9.27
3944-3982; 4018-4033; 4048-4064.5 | -0.10 mag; 7.04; 8.92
